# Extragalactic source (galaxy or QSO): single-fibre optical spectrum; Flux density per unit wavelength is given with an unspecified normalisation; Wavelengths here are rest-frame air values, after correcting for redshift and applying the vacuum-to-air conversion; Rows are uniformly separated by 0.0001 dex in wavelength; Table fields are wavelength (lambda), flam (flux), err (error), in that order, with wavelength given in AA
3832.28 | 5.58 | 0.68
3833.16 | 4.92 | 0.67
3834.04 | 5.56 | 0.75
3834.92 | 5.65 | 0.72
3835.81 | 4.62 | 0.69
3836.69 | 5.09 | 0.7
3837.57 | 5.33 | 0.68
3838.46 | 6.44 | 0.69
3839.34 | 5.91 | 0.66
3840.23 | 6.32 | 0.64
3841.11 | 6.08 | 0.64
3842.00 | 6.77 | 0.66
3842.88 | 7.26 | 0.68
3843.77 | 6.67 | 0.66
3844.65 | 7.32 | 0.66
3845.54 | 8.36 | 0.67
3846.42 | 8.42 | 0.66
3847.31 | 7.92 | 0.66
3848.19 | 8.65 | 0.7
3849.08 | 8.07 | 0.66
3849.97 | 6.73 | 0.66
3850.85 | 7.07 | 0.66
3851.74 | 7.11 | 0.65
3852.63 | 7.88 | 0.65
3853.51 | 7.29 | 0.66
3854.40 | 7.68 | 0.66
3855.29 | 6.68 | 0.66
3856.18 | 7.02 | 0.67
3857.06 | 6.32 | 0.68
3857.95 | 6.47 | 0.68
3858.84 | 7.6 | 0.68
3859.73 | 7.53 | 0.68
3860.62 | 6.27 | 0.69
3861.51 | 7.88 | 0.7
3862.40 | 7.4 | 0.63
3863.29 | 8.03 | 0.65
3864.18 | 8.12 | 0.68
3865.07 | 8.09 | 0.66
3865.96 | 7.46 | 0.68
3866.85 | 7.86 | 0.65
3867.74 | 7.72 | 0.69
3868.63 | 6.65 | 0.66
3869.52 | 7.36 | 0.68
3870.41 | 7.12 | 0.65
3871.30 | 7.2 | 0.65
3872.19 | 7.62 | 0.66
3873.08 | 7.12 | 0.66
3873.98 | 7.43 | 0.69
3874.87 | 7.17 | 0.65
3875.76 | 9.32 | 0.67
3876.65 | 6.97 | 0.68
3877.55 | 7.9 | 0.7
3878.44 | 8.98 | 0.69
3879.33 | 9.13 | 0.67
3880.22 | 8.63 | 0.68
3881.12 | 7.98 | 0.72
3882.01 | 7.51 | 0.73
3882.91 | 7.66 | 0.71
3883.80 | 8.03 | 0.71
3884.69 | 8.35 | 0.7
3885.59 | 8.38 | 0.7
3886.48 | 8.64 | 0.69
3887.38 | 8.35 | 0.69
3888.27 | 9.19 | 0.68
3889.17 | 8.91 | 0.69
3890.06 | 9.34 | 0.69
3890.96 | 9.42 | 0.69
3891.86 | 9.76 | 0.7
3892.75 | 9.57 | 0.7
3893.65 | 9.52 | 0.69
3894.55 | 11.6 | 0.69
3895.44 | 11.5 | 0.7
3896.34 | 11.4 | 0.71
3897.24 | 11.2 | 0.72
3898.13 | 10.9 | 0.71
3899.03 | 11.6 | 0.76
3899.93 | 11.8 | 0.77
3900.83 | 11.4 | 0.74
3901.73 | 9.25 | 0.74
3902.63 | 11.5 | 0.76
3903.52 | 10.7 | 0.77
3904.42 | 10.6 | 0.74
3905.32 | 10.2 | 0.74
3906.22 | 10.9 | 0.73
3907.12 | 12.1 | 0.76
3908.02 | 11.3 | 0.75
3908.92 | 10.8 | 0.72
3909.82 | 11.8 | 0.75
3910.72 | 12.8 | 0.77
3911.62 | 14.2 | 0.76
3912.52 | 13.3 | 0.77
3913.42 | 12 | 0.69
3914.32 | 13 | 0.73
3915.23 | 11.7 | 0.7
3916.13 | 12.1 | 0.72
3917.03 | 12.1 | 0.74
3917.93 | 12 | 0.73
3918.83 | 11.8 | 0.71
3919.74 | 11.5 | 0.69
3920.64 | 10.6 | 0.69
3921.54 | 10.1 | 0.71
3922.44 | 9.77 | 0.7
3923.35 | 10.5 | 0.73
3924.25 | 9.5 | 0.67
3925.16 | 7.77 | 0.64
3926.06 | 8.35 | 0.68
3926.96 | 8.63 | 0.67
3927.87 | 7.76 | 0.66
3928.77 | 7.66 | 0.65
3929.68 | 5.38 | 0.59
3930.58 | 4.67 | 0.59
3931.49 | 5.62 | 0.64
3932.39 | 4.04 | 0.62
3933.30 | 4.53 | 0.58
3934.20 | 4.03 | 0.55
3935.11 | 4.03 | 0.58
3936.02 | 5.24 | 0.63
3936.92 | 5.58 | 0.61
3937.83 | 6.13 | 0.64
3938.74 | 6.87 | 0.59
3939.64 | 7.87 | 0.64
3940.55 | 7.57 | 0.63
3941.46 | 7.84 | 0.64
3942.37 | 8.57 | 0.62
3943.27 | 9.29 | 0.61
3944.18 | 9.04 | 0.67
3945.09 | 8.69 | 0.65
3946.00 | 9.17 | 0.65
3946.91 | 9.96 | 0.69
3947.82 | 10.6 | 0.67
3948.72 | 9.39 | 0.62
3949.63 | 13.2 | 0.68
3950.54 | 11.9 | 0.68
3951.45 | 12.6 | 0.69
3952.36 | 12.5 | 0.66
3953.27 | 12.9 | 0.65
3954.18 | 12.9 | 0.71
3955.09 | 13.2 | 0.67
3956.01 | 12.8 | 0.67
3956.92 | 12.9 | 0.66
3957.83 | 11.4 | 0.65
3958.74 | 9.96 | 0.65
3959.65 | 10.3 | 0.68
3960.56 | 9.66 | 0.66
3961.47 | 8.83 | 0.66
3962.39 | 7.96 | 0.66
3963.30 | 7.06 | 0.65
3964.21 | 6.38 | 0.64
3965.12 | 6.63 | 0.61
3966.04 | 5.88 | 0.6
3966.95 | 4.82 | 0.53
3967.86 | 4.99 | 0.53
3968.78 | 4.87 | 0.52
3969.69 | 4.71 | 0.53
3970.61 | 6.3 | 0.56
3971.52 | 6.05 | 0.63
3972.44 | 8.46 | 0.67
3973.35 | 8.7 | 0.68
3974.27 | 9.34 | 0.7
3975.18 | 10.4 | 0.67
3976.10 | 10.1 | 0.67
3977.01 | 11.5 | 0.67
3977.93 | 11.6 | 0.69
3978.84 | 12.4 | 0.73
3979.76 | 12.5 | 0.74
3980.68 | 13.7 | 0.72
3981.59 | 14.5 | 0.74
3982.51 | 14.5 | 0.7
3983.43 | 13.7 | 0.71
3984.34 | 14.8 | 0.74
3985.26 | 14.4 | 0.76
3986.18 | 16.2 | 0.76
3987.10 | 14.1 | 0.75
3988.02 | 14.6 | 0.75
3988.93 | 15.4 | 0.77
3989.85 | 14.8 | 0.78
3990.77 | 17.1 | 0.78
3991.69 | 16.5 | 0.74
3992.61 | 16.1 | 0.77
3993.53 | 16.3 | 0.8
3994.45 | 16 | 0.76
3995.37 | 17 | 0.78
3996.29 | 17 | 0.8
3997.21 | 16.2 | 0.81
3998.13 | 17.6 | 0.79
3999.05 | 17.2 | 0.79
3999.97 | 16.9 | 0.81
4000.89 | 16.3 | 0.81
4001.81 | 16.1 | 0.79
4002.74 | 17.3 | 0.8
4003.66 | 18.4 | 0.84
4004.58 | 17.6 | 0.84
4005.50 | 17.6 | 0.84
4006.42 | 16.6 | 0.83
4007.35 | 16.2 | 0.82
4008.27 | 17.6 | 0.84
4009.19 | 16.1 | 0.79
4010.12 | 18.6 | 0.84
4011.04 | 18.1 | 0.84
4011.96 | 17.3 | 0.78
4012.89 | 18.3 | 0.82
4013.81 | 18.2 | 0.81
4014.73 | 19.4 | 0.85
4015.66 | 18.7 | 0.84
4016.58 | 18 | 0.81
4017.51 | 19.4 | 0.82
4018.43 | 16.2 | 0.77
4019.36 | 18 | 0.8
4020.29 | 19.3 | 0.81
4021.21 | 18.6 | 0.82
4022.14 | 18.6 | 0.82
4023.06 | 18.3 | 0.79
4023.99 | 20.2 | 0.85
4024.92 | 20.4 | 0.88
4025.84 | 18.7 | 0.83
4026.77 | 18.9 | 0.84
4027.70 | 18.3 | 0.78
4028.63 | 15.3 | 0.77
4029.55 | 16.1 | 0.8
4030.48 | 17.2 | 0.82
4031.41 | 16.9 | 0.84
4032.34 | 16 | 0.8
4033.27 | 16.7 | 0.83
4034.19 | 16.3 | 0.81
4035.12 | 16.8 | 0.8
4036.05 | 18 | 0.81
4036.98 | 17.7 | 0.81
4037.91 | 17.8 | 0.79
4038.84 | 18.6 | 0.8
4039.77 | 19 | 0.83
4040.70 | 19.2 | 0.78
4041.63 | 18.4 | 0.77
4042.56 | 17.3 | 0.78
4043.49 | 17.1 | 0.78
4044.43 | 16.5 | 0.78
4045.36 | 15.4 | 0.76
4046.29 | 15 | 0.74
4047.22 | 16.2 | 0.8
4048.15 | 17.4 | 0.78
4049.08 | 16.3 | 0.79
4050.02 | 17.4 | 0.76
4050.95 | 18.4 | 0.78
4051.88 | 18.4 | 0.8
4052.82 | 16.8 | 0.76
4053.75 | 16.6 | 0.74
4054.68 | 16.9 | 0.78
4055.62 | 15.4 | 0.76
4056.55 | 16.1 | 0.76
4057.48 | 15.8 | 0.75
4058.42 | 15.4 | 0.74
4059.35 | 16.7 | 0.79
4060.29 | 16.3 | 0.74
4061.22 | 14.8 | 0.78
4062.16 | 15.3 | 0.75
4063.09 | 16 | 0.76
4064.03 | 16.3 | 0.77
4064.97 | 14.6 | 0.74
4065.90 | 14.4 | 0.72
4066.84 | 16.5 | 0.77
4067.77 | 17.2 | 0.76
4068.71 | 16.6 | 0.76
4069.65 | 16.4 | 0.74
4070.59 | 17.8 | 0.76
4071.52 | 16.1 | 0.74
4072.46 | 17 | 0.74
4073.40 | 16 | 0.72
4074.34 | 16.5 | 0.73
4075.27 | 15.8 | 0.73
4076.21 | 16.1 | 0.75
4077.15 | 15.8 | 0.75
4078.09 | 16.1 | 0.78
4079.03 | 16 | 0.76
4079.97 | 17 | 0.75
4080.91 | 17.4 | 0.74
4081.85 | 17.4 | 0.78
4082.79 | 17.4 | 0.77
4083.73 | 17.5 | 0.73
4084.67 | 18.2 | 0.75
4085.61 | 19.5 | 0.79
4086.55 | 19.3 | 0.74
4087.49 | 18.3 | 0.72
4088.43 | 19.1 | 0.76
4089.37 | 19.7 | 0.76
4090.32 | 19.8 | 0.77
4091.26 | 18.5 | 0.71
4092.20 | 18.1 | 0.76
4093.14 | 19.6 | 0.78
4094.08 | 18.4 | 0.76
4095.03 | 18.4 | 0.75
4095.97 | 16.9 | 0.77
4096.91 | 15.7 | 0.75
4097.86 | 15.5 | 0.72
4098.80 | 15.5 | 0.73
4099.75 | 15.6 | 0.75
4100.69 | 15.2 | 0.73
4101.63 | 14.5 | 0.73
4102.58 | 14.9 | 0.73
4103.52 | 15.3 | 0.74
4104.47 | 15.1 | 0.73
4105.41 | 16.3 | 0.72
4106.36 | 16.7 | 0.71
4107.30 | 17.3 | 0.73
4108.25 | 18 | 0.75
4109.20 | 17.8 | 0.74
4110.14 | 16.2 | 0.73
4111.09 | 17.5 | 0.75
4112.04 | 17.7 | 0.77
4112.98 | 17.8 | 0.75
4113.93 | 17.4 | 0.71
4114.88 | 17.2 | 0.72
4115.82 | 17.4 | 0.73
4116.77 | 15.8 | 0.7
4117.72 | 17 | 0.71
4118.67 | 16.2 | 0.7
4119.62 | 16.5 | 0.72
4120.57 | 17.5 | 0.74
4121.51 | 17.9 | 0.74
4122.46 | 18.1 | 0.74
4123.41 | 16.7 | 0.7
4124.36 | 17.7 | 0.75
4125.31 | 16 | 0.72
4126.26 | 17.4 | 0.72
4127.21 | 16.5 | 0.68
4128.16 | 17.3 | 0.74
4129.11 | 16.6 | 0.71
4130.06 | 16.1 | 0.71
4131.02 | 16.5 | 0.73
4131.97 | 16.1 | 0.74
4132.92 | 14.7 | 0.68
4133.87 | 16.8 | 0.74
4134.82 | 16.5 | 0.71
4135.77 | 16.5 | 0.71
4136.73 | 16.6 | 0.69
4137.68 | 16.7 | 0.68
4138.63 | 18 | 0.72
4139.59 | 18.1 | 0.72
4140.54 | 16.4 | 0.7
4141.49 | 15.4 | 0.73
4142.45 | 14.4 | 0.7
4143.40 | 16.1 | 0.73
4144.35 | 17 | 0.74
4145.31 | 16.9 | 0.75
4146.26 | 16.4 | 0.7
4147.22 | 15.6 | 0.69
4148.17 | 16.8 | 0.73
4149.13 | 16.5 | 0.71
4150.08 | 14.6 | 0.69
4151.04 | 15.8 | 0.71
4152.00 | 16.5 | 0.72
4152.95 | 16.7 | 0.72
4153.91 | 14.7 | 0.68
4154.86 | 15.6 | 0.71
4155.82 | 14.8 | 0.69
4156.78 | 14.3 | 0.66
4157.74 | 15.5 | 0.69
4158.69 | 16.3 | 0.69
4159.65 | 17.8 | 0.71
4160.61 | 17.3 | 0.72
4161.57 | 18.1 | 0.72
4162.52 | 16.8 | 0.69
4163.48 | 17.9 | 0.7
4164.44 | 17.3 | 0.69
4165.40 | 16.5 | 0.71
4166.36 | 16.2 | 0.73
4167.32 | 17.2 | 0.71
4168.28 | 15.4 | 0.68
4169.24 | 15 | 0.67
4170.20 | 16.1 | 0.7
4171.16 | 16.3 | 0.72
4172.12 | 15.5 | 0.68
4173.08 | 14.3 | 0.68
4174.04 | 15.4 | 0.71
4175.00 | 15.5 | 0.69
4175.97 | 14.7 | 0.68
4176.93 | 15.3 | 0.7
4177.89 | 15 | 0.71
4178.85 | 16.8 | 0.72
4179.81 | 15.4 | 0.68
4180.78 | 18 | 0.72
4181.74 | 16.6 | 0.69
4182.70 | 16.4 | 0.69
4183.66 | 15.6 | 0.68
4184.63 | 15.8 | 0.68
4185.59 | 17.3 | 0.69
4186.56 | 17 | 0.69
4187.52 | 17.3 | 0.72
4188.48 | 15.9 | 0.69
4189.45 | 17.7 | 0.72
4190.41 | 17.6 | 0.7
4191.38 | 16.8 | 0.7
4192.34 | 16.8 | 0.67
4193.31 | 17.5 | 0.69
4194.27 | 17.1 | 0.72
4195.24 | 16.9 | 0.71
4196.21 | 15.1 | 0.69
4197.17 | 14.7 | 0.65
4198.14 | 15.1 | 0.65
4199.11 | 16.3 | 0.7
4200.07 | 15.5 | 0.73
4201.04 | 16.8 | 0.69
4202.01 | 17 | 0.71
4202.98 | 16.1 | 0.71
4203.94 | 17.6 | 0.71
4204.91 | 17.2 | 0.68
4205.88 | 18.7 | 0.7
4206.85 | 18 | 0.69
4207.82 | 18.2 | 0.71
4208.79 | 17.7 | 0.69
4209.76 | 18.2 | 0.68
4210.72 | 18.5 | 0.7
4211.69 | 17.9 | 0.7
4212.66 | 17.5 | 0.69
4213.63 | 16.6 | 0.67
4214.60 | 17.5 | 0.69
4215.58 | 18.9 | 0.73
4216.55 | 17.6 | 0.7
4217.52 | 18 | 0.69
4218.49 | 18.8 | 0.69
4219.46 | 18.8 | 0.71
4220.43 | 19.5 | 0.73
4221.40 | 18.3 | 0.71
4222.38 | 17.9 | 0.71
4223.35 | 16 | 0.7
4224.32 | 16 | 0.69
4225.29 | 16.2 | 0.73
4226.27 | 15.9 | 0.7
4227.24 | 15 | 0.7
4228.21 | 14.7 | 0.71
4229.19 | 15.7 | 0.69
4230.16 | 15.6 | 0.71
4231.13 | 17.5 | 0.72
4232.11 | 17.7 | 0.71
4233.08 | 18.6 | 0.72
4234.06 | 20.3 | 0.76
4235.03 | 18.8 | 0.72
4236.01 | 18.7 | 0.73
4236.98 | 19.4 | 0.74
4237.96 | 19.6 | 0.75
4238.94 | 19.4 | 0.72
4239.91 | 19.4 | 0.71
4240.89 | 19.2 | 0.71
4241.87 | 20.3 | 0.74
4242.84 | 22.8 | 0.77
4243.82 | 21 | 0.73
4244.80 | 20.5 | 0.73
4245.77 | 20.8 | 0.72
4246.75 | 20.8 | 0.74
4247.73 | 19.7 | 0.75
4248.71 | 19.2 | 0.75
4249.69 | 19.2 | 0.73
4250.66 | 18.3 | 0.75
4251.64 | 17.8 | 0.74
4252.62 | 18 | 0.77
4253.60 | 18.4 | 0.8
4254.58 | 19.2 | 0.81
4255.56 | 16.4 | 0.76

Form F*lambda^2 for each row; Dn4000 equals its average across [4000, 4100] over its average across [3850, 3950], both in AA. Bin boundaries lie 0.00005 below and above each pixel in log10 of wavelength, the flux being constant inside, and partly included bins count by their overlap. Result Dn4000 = 2.1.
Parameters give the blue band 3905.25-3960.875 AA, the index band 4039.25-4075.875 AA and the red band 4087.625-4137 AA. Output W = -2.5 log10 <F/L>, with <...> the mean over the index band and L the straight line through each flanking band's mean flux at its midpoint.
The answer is -0.13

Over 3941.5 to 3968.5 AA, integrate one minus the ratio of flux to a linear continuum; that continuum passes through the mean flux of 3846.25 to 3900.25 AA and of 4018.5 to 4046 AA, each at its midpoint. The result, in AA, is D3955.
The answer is 7.0 AA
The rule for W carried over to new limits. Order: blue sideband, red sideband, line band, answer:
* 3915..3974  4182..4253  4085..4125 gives -0.226 mag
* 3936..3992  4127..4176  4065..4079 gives -0.182 mag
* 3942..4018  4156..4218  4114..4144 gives -0.070 mag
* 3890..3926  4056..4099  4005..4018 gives -0.215 mag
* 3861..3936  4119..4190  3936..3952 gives 0.165 mag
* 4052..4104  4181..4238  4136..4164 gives 0.043 mag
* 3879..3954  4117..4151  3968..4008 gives -0.161 mag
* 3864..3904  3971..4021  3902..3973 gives 0.267 mag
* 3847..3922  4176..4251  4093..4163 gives -0.075 mag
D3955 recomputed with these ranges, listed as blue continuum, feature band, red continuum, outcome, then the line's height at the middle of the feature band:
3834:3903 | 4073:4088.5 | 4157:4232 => -4.0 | 13.7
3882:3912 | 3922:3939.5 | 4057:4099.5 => 7.4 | 11.6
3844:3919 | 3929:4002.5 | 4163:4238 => 3.8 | 11.2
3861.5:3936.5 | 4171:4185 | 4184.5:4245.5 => 0.7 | 16.7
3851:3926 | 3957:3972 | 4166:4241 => 5.1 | 11.2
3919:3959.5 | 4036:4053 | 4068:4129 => -3.7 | 14.3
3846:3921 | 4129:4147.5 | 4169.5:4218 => -1.2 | 15.4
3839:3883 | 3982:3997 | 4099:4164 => -4.8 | 11.8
